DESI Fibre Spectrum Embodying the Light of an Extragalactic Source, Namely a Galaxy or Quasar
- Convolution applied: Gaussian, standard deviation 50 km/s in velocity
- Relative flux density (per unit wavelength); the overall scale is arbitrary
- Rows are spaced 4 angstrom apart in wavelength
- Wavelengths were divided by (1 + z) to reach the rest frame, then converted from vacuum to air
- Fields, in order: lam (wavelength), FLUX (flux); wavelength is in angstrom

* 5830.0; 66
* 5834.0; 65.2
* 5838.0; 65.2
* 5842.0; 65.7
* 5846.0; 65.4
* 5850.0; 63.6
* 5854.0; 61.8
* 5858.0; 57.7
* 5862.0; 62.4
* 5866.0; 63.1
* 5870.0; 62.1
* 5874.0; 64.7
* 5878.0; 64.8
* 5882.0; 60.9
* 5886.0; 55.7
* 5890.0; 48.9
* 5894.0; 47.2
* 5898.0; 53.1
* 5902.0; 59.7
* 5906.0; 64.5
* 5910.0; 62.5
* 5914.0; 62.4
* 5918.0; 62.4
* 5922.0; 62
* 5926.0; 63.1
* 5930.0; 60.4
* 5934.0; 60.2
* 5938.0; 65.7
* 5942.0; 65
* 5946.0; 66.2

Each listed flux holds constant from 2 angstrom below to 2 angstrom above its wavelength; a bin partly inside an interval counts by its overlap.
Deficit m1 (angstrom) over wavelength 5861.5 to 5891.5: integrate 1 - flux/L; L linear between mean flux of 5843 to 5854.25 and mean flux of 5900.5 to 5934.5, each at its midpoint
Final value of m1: 1.3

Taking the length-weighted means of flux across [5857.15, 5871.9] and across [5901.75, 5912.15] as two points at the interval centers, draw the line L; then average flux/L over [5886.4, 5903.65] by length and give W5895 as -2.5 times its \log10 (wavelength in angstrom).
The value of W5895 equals 0.189 mag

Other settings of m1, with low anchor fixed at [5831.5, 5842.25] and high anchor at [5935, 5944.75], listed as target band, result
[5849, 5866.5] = 1.0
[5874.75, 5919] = 4.5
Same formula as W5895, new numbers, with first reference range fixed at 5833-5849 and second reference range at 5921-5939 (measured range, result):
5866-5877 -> 0.01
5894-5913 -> 0.08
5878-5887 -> 0.07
